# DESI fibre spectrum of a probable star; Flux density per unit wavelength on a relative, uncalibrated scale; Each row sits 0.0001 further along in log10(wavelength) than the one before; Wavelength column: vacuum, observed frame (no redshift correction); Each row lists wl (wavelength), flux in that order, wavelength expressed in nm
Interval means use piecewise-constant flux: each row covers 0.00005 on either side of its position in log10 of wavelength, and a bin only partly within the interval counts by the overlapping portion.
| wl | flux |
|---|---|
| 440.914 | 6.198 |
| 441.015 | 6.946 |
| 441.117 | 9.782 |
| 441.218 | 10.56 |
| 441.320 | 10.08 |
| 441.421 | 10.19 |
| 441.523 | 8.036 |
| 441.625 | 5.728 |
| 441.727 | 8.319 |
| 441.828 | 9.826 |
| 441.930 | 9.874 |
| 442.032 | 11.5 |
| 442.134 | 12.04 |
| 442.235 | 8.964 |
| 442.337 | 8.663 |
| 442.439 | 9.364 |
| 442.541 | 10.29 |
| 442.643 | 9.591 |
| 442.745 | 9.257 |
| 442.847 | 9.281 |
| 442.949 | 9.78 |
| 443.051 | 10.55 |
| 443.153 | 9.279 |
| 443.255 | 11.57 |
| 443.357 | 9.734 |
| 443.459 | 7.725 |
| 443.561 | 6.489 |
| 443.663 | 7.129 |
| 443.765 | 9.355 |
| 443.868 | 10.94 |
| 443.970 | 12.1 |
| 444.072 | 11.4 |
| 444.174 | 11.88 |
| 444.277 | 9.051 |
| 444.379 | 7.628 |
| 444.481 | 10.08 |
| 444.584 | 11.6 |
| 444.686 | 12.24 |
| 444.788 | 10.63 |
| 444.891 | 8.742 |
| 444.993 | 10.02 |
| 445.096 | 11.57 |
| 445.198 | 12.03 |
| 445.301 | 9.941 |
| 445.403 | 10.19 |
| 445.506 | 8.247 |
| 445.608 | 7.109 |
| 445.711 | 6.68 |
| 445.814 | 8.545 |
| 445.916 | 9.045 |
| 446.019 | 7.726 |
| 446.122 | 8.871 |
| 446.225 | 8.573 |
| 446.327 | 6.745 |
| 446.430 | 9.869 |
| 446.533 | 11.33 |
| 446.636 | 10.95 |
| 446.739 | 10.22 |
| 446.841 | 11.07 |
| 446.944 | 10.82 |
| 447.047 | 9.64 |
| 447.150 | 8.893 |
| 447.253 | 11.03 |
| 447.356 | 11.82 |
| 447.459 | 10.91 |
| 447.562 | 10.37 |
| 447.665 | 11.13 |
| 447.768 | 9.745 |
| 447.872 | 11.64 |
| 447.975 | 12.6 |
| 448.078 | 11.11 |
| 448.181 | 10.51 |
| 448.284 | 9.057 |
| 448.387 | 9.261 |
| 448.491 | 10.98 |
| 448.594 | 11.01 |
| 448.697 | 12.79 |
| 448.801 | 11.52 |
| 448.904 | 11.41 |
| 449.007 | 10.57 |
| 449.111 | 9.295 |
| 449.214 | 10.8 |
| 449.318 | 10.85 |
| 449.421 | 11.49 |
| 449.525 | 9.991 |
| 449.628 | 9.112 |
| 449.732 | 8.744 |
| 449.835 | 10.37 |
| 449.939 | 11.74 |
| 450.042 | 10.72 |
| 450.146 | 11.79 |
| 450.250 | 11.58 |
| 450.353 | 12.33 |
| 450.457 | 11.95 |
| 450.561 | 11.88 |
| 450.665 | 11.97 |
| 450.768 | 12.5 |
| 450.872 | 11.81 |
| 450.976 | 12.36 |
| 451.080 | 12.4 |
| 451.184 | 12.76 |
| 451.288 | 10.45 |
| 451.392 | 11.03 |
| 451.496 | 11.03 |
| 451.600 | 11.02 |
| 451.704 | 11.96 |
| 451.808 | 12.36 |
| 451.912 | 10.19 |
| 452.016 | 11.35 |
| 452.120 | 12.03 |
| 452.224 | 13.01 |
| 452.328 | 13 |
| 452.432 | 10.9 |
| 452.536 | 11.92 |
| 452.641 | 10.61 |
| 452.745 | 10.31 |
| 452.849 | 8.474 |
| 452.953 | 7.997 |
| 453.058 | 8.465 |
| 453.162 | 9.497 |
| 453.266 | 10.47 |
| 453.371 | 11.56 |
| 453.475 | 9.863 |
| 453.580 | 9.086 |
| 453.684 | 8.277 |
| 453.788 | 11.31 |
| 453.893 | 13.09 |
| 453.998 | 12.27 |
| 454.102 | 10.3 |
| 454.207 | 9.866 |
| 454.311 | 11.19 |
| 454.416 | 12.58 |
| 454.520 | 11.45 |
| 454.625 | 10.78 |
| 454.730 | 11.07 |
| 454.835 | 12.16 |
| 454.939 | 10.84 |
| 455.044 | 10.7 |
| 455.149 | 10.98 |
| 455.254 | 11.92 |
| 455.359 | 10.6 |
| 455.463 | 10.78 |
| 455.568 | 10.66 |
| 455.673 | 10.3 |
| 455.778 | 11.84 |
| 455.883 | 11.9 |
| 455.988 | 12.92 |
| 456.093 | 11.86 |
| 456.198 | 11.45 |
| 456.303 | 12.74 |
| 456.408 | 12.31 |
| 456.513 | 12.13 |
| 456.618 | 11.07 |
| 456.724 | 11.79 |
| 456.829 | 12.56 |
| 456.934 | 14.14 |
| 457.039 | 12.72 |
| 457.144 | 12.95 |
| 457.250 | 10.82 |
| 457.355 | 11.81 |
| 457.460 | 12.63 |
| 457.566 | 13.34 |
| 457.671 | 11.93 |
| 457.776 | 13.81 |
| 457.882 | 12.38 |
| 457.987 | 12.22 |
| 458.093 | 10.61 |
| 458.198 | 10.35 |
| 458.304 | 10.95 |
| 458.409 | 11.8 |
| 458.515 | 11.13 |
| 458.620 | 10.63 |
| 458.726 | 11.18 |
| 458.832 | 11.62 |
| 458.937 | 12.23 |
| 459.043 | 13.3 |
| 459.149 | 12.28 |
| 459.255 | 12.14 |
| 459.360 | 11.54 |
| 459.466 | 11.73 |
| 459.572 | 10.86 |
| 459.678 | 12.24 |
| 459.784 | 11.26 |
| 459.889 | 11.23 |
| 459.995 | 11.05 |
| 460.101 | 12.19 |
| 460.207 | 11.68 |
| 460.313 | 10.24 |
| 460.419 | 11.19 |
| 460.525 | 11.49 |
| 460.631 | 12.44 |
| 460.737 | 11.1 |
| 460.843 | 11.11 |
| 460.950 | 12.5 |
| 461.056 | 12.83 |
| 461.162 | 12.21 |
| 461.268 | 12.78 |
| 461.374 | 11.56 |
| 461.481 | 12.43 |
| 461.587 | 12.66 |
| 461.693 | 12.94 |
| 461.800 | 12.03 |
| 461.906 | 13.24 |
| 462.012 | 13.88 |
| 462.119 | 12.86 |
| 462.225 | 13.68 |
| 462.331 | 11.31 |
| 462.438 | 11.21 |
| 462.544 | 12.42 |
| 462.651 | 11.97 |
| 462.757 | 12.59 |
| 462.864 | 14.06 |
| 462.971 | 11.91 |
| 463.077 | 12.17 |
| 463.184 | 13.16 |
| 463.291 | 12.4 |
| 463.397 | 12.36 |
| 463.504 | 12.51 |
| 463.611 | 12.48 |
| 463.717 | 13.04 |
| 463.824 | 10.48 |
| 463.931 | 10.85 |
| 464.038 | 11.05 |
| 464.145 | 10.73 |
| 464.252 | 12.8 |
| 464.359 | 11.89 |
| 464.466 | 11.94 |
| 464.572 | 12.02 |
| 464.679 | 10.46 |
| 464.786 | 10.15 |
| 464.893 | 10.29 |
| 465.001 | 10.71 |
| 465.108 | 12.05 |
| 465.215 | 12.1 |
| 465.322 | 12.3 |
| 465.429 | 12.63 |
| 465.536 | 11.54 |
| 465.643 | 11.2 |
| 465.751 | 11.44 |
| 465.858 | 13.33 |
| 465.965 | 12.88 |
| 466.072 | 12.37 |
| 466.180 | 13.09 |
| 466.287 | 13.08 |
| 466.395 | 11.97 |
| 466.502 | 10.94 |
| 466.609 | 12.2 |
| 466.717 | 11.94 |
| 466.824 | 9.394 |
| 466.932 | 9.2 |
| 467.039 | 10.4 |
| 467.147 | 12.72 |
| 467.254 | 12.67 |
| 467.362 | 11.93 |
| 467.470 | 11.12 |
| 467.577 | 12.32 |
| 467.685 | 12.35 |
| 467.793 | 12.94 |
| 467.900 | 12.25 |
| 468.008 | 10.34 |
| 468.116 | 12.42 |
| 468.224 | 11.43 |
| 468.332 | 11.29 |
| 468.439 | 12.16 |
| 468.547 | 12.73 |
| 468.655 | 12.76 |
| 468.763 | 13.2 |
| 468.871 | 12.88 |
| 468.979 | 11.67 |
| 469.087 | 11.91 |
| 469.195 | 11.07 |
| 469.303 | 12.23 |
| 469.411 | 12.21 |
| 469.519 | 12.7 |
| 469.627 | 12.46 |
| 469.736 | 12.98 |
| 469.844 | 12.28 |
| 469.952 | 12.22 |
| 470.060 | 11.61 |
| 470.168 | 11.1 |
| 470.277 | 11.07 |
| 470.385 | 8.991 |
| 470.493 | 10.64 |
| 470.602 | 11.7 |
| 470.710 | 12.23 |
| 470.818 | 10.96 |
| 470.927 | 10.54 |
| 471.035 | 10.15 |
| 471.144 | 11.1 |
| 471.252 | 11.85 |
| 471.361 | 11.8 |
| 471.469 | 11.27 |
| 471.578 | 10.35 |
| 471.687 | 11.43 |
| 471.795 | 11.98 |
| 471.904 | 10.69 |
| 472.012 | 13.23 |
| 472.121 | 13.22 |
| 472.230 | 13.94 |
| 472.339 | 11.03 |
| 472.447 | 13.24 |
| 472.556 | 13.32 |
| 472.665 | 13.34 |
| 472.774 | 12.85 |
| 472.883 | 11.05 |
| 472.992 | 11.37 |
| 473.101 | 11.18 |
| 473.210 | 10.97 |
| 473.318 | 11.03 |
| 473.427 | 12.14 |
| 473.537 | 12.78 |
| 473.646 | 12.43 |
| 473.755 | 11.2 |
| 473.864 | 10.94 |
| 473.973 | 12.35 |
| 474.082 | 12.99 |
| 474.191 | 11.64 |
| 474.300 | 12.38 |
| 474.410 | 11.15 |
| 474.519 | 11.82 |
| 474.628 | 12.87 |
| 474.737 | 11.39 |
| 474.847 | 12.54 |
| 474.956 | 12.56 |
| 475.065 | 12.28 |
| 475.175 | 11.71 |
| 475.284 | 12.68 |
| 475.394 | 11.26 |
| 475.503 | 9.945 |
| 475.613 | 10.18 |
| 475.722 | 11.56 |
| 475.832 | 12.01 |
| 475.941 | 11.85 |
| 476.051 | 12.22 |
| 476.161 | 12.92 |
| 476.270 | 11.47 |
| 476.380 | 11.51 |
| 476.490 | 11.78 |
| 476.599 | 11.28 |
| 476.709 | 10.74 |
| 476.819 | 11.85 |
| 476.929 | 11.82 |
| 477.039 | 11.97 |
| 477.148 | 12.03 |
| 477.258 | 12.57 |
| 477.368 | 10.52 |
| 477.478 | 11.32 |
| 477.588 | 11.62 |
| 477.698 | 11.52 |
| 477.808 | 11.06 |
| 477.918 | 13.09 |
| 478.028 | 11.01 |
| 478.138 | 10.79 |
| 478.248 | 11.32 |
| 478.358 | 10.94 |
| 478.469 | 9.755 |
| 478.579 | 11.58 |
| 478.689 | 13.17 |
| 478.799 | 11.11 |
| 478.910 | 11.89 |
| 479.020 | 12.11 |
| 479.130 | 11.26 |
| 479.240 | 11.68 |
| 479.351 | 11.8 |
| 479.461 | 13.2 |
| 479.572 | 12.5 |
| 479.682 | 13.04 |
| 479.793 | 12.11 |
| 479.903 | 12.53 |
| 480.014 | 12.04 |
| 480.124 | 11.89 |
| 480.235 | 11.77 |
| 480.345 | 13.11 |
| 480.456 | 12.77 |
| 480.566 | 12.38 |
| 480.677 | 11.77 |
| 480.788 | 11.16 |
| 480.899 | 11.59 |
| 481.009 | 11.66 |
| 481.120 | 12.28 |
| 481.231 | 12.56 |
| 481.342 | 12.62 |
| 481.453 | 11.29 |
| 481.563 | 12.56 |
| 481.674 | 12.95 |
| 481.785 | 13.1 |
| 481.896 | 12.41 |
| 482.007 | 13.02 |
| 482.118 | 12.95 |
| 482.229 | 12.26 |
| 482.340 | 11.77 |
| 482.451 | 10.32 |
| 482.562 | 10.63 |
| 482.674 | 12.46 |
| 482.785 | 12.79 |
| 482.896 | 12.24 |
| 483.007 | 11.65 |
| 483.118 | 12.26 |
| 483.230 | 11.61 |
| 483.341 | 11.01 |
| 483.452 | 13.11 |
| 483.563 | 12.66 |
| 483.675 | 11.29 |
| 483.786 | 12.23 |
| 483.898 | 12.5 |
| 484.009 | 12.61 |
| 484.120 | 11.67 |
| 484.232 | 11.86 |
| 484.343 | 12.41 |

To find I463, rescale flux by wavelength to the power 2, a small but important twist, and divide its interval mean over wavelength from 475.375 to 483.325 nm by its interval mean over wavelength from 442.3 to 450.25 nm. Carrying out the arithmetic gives 1.4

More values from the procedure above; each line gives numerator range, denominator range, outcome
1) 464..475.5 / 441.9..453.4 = 1.25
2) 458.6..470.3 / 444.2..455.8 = 1.20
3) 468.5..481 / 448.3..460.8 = 1.14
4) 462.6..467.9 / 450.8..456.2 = 1.13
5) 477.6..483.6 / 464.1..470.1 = 1.07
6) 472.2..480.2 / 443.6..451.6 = 1.28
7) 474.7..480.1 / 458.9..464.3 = 1.04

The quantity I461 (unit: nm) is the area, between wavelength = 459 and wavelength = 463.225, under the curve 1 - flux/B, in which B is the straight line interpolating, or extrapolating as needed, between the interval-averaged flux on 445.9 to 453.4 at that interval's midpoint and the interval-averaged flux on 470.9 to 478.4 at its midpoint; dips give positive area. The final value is -0.34 nm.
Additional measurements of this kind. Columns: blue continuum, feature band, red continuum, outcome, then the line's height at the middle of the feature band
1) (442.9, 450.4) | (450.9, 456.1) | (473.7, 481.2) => -0.27 nm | 10.5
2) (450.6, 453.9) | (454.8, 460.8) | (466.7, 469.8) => -0.22 nm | 11.3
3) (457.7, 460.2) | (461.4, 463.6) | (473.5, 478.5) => -0.17 nm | 11.7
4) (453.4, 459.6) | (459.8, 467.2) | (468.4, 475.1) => -0.12 nm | 11.7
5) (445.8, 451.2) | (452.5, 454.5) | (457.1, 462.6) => 0.15 nm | 11.2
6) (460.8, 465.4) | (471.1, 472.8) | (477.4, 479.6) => -0.05 nm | 11.8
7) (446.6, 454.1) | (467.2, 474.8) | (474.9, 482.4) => -0.16 nm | 11.6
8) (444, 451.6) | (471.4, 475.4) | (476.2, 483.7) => -0.13 nm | 11.6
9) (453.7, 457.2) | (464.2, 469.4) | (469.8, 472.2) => -0.17 nm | 11.5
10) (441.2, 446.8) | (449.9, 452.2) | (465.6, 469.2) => -0.32 nm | 10.3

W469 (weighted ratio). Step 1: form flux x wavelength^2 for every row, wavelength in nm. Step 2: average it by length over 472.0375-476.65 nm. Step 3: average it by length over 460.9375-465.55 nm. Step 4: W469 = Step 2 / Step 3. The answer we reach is 1.04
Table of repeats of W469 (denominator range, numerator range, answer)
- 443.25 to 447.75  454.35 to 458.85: 1.26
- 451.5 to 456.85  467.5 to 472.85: 1.15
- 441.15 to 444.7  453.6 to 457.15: 1.26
